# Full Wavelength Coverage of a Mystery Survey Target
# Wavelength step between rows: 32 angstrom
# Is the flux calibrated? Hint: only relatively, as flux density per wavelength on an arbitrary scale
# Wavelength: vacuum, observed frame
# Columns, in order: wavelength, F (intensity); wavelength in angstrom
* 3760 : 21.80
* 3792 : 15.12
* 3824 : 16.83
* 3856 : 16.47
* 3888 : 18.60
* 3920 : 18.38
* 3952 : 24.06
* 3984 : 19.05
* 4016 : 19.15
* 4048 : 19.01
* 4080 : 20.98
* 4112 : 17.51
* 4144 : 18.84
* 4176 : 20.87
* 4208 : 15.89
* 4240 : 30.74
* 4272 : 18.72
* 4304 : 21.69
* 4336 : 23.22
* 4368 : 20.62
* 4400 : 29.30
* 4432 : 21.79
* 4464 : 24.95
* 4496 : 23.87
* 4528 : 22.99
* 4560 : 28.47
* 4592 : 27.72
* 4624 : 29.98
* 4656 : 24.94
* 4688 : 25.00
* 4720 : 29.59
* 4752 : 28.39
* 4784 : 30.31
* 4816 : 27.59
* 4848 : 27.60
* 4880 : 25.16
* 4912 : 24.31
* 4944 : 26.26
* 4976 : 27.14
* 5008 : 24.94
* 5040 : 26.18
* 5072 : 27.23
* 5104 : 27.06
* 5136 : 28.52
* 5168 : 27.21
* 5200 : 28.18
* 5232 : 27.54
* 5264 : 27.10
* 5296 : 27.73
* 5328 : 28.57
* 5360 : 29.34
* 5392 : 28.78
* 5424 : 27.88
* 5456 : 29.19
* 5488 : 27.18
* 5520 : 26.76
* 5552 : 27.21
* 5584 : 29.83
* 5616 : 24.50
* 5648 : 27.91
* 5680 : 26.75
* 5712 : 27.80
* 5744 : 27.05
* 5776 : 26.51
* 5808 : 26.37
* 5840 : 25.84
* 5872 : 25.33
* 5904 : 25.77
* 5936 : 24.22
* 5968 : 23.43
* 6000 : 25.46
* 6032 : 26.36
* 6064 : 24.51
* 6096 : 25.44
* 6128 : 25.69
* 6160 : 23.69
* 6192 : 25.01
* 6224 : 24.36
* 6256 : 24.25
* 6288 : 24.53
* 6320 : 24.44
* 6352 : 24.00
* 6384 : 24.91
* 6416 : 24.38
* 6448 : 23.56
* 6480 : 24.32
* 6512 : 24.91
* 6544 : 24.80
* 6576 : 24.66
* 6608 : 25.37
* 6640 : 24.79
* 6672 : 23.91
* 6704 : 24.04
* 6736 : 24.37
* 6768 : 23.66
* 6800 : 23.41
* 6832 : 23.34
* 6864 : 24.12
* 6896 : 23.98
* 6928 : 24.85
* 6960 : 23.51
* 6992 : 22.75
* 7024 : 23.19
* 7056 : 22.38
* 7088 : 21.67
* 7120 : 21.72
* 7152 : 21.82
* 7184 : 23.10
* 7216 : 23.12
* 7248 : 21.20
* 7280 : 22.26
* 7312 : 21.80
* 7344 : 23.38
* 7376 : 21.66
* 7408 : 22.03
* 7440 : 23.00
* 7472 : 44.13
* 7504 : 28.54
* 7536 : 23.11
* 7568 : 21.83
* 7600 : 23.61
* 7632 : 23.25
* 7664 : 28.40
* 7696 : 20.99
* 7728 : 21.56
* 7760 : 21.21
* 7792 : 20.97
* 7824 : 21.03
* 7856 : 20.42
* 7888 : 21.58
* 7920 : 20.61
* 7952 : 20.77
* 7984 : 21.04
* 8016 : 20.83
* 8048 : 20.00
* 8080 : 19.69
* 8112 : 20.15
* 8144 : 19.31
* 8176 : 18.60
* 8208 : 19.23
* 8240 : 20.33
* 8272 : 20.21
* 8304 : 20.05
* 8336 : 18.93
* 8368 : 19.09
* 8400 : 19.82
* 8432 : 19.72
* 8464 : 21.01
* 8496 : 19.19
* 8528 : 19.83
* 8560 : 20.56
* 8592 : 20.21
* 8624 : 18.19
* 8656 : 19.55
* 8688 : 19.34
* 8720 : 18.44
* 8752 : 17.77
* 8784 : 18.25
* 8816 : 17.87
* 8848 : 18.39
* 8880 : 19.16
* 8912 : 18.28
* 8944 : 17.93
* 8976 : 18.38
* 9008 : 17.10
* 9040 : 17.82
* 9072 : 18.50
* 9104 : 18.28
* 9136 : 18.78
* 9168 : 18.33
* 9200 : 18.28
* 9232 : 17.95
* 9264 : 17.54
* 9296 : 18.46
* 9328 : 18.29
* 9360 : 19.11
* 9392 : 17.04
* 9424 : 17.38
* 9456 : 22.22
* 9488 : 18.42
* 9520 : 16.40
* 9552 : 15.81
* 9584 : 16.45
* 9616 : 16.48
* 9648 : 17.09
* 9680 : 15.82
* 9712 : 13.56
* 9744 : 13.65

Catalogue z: 0.139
